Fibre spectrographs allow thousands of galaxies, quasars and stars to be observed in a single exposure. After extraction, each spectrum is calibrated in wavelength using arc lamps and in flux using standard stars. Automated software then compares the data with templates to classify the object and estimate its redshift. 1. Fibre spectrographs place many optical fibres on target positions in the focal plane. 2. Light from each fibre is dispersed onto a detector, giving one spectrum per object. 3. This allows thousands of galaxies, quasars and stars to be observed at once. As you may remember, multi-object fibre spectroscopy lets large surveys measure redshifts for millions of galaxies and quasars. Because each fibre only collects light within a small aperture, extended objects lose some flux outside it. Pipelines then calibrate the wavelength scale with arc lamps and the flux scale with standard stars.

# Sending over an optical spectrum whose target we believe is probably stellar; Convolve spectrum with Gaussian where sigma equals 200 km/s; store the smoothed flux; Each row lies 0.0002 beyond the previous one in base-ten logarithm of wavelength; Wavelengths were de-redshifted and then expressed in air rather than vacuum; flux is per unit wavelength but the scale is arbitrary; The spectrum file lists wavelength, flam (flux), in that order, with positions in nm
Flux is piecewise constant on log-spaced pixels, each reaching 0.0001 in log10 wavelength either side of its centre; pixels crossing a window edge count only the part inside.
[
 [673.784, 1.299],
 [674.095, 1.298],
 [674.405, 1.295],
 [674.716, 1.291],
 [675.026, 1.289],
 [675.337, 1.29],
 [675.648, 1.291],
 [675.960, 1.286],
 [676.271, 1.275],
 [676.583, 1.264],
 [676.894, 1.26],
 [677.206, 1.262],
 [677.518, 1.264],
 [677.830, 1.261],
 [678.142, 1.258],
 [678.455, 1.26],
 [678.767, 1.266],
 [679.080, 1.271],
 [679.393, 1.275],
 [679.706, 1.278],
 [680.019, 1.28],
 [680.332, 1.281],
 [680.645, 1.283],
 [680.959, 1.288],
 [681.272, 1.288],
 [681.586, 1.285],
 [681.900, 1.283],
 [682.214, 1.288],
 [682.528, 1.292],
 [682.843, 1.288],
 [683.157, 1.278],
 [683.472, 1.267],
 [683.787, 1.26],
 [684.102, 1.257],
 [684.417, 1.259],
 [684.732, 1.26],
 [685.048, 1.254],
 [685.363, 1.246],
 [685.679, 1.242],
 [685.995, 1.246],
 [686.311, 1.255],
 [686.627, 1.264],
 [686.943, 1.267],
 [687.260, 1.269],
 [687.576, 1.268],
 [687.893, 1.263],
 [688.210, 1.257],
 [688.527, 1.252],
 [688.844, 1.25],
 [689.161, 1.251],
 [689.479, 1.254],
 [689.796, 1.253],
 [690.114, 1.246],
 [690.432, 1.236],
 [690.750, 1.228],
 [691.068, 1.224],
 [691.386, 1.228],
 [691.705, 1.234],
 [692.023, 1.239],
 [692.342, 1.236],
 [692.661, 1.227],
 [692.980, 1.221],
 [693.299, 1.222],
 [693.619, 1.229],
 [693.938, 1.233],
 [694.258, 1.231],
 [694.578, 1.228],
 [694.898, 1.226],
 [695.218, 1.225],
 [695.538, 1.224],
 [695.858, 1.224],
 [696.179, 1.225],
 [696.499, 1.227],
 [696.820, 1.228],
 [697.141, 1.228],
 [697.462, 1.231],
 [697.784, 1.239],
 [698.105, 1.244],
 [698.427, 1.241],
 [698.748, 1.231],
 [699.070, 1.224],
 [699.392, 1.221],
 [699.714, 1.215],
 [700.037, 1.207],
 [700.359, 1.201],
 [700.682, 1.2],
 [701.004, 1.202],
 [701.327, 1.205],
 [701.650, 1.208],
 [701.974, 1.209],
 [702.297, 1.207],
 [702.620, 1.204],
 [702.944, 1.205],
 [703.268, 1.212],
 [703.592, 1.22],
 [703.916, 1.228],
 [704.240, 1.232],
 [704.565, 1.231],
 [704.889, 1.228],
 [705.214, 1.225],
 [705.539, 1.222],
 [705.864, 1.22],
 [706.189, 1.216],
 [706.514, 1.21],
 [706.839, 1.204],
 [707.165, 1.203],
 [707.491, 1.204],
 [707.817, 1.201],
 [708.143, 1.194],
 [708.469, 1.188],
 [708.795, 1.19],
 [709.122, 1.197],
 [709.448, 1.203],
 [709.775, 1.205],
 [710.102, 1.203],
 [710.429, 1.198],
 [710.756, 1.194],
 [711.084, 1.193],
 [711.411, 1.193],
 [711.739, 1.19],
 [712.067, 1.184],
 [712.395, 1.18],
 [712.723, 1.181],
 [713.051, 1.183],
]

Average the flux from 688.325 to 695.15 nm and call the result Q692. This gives 1.24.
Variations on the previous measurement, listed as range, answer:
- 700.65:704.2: 1.21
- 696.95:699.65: 1.23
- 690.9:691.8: 1.23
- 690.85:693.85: 1.23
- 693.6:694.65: 1.23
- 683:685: 1.26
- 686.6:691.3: 1.25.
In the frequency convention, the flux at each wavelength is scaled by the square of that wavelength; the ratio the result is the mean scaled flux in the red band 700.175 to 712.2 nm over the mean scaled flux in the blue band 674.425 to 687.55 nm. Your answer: 1.02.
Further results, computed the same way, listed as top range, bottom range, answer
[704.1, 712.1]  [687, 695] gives 1.02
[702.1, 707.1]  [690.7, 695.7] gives 1.02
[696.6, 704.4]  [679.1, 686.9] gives 1.01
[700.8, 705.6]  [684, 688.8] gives 1.01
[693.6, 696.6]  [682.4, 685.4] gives 1.00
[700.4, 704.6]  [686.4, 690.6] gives 1.00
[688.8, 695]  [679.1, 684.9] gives 1.00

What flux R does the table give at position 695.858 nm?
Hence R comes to 1.224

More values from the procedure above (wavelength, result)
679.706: 1.278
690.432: 1.236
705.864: 1.22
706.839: 1.204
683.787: 1.26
